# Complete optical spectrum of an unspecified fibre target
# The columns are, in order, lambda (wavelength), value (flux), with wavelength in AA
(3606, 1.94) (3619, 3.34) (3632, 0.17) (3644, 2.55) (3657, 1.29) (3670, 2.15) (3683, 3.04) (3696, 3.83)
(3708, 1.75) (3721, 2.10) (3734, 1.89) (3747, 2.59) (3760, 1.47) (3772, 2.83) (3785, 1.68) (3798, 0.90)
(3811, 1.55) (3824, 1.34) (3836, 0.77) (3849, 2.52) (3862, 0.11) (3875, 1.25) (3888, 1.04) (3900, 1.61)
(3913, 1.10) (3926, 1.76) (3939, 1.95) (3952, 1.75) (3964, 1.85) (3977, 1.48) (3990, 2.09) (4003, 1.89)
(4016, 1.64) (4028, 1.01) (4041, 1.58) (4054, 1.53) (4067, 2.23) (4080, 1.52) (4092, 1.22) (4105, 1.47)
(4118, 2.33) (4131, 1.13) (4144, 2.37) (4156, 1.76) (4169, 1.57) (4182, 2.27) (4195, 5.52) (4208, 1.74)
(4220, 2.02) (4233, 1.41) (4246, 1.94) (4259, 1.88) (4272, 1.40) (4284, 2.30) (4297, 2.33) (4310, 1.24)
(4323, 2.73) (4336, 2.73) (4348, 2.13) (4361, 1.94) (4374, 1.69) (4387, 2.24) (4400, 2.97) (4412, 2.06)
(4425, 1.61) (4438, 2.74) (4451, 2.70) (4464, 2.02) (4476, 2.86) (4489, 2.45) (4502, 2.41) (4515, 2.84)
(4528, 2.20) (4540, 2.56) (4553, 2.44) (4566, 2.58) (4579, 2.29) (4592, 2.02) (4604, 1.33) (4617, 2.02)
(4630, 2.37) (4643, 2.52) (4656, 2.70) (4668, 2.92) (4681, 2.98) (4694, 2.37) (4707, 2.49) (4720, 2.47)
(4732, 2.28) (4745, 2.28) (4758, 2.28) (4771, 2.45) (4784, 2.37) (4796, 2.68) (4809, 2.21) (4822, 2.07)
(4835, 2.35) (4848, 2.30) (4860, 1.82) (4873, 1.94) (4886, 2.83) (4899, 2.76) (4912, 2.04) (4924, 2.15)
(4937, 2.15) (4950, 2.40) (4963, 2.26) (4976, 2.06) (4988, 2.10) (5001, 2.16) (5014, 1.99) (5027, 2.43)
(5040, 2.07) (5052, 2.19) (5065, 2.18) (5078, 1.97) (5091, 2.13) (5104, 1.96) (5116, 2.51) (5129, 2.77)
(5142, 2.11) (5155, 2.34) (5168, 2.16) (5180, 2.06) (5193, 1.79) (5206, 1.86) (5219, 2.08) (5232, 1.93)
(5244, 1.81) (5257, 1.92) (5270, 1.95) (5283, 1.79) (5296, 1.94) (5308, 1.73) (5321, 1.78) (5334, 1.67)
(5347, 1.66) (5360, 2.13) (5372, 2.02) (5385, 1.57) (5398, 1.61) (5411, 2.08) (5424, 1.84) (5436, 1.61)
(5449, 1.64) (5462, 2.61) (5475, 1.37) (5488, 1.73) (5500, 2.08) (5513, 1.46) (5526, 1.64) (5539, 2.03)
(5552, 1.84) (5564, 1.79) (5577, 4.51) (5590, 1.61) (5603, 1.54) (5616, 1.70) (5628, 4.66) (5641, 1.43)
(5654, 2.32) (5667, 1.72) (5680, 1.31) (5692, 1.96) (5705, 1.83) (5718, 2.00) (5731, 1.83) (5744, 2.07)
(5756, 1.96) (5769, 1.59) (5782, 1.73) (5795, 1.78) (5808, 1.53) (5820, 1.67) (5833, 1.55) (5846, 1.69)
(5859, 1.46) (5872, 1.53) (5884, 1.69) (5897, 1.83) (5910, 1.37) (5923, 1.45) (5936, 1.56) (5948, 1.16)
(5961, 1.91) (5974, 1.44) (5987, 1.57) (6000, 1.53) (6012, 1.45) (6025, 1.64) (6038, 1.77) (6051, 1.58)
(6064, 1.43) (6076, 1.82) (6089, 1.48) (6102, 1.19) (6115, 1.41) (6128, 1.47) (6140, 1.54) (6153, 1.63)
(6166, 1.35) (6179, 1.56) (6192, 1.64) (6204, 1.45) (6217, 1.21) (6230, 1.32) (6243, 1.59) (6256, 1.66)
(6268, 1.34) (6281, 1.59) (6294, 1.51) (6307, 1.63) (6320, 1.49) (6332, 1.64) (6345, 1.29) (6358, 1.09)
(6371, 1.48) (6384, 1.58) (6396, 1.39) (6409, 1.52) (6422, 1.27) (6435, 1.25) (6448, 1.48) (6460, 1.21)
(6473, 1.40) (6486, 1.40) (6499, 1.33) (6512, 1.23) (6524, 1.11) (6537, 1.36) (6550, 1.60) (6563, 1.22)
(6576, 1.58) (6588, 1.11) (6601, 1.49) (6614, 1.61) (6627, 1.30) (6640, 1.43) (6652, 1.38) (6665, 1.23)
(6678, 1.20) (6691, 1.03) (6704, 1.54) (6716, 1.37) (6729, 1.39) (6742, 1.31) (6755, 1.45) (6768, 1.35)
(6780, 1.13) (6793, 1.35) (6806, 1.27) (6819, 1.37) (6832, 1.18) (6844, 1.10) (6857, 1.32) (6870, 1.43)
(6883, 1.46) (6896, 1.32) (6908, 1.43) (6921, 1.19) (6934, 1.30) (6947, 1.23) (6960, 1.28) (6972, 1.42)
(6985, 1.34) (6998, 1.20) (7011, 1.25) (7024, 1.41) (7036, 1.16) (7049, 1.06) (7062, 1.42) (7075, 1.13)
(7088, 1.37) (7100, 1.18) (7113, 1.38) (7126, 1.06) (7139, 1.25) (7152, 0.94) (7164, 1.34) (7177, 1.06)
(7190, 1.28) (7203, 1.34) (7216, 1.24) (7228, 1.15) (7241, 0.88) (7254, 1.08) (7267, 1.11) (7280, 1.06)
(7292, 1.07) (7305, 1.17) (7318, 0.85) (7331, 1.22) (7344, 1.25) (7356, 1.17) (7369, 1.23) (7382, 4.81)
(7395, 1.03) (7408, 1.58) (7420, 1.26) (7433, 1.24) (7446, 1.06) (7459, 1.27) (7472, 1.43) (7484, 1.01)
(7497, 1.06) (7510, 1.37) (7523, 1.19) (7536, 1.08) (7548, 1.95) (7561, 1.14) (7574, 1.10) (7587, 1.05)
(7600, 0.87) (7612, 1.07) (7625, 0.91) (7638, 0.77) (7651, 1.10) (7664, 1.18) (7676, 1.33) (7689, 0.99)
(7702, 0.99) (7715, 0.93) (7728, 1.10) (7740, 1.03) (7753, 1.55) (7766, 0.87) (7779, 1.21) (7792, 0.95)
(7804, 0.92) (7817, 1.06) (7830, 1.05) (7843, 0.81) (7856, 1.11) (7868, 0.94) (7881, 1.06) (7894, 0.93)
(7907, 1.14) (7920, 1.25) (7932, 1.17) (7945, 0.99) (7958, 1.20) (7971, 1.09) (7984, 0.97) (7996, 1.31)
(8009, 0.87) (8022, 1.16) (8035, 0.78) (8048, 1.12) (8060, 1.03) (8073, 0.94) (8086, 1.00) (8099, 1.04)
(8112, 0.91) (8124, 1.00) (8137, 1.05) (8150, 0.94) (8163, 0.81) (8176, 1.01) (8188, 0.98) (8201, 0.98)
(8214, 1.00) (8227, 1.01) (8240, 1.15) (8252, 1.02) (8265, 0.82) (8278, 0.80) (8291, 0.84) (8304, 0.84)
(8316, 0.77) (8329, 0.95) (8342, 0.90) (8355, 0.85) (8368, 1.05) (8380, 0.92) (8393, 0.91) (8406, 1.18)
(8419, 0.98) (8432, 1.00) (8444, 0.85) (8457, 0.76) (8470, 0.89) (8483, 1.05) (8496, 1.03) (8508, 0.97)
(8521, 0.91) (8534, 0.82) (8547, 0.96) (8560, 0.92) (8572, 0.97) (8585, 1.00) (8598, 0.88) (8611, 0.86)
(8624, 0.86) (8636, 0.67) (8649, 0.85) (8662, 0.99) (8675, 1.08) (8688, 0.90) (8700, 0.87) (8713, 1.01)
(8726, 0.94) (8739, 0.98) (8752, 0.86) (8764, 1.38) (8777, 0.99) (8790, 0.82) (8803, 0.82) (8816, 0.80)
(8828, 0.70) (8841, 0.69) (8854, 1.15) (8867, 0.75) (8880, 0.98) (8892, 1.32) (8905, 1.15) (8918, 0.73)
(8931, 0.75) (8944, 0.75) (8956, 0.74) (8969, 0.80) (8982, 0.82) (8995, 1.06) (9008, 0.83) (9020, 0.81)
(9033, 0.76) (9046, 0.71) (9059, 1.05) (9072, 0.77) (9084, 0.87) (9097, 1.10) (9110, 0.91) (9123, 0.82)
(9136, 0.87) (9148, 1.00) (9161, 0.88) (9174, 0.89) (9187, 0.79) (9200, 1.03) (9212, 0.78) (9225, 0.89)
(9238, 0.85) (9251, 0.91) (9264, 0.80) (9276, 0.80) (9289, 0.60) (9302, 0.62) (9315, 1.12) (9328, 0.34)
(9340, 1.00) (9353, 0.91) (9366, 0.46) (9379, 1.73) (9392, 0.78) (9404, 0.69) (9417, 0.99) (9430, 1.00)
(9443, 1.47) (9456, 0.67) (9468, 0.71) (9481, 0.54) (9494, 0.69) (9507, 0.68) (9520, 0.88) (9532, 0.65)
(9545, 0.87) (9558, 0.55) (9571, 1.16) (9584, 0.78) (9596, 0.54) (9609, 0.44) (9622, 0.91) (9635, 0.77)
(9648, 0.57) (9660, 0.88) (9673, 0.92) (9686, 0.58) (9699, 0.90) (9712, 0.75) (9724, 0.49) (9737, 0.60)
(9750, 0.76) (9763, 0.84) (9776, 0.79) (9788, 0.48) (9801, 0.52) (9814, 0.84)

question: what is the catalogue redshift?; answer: 0.12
